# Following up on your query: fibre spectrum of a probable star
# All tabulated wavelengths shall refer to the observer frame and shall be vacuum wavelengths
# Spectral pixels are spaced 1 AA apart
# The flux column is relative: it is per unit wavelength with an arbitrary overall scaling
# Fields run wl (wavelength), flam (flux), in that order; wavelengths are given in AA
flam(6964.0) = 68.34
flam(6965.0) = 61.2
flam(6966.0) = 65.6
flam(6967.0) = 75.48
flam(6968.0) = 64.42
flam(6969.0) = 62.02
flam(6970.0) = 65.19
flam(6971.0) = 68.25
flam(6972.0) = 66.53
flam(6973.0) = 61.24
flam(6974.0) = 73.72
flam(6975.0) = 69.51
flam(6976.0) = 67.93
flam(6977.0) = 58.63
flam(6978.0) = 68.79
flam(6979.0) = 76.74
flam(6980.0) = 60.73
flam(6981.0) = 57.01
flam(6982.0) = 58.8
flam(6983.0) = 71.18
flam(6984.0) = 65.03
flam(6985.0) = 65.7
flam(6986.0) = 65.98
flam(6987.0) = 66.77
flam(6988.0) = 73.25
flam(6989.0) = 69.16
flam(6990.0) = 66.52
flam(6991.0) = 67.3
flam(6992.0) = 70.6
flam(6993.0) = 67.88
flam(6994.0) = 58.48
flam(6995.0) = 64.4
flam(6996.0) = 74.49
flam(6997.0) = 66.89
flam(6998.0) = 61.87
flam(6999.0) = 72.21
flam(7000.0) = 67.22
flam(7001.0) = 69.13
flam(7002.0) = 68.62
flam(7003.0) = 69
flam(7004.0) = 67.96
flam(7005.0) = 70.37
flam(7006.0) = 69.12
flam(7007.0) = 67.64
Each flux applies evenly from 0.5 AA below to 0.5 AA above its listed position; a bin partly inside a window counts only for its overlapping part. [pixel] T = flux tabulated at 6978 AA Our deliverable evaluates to 68.79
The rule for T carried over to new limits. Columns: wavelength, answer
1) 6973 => 61.24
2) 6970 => 65.19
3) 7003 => 69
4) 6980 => 60.73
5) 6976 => 67.93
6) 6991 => 67.3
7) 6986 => 65.98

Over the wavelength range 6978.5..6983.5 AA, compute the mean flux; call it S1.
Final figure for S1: 64.9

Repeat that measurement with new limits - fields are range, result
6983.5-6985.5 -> 65.4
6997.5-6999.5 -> 67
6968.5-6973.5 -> 64.6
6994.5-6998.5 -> 66.9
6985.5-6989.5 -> 68.8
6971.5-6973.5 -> 63.9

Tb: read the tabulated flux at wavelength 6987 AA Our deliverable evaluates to 66.77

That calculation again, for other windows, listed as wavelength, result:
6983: 71.18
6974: 73.72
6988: 73.25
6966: 65.6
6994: 58.48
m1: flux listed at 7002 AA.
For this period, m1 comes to 68.62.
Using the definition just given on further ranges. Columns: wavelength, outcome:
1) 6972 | 66.53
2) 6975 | 69.51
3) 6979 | 76.74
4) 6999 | 72.21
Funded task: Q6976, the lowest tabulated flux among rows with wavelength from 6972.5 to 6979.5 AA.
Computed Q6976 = 58.63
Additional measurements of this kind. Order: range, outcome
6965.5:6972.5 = 62.02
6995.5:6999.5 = 61.87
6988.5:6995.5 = 58.48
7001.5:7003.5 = 68.62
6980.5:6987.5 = 57.01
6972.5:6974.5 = 61.24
